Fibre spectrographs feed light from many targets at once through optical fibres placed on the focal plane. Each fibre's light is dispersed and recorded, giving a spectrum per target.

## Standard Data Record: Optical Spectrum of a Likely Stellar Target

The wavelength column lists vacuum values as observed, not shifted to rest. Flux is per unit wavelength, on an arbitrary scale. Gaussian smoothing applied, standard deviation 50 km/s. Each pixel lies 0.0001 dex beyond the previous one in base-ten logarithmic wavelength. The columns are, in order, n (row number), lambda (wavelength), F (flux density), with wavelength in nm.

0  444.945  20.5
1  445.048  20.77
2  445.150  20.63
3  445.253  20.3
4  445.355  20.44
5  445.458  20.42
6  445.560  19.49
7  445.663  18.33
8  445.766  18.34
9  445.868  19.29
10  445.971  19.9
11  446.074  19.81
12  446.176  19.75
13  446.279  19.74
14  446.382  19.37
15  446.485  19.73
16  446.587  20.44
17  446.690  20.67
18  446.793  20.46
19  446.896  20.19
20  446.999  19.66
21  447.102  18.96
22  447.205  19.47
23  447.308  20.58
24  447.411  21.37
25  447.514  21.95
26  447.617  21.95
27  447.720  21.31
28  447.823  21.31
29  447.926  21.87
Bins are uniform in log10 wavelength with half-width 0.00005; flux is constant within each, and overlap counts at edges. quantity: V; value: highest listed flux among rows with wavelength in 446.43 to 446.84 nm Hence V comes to 20.67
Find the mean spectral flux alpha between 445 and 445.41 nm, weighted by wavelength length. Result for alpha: 20.5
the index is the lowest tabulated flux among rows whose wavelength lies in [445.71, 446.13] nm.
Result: 18.34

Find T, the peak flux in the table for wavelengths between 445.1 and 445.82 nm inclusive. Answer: 20.63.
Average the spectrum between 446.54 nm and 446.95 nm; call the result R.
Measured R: 20.4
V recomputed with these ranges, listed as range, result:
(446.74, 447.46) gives 21.37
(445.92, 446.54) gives 19.9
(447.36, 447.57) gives 21.95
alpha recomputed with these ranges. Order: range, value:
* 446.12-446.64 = 19.8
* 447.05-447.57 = 20.5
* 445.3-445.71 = 19.7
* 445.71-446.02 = 19.2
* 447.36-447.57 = 21.7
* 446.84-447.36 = 19.8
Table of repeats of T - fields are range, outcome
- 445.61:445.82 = 18.34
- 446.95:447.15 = 19.66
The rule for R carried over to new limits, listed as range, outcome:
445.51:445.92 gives 18.8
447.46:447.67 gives 22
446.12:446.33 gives 19.8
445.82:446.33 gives 19.7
